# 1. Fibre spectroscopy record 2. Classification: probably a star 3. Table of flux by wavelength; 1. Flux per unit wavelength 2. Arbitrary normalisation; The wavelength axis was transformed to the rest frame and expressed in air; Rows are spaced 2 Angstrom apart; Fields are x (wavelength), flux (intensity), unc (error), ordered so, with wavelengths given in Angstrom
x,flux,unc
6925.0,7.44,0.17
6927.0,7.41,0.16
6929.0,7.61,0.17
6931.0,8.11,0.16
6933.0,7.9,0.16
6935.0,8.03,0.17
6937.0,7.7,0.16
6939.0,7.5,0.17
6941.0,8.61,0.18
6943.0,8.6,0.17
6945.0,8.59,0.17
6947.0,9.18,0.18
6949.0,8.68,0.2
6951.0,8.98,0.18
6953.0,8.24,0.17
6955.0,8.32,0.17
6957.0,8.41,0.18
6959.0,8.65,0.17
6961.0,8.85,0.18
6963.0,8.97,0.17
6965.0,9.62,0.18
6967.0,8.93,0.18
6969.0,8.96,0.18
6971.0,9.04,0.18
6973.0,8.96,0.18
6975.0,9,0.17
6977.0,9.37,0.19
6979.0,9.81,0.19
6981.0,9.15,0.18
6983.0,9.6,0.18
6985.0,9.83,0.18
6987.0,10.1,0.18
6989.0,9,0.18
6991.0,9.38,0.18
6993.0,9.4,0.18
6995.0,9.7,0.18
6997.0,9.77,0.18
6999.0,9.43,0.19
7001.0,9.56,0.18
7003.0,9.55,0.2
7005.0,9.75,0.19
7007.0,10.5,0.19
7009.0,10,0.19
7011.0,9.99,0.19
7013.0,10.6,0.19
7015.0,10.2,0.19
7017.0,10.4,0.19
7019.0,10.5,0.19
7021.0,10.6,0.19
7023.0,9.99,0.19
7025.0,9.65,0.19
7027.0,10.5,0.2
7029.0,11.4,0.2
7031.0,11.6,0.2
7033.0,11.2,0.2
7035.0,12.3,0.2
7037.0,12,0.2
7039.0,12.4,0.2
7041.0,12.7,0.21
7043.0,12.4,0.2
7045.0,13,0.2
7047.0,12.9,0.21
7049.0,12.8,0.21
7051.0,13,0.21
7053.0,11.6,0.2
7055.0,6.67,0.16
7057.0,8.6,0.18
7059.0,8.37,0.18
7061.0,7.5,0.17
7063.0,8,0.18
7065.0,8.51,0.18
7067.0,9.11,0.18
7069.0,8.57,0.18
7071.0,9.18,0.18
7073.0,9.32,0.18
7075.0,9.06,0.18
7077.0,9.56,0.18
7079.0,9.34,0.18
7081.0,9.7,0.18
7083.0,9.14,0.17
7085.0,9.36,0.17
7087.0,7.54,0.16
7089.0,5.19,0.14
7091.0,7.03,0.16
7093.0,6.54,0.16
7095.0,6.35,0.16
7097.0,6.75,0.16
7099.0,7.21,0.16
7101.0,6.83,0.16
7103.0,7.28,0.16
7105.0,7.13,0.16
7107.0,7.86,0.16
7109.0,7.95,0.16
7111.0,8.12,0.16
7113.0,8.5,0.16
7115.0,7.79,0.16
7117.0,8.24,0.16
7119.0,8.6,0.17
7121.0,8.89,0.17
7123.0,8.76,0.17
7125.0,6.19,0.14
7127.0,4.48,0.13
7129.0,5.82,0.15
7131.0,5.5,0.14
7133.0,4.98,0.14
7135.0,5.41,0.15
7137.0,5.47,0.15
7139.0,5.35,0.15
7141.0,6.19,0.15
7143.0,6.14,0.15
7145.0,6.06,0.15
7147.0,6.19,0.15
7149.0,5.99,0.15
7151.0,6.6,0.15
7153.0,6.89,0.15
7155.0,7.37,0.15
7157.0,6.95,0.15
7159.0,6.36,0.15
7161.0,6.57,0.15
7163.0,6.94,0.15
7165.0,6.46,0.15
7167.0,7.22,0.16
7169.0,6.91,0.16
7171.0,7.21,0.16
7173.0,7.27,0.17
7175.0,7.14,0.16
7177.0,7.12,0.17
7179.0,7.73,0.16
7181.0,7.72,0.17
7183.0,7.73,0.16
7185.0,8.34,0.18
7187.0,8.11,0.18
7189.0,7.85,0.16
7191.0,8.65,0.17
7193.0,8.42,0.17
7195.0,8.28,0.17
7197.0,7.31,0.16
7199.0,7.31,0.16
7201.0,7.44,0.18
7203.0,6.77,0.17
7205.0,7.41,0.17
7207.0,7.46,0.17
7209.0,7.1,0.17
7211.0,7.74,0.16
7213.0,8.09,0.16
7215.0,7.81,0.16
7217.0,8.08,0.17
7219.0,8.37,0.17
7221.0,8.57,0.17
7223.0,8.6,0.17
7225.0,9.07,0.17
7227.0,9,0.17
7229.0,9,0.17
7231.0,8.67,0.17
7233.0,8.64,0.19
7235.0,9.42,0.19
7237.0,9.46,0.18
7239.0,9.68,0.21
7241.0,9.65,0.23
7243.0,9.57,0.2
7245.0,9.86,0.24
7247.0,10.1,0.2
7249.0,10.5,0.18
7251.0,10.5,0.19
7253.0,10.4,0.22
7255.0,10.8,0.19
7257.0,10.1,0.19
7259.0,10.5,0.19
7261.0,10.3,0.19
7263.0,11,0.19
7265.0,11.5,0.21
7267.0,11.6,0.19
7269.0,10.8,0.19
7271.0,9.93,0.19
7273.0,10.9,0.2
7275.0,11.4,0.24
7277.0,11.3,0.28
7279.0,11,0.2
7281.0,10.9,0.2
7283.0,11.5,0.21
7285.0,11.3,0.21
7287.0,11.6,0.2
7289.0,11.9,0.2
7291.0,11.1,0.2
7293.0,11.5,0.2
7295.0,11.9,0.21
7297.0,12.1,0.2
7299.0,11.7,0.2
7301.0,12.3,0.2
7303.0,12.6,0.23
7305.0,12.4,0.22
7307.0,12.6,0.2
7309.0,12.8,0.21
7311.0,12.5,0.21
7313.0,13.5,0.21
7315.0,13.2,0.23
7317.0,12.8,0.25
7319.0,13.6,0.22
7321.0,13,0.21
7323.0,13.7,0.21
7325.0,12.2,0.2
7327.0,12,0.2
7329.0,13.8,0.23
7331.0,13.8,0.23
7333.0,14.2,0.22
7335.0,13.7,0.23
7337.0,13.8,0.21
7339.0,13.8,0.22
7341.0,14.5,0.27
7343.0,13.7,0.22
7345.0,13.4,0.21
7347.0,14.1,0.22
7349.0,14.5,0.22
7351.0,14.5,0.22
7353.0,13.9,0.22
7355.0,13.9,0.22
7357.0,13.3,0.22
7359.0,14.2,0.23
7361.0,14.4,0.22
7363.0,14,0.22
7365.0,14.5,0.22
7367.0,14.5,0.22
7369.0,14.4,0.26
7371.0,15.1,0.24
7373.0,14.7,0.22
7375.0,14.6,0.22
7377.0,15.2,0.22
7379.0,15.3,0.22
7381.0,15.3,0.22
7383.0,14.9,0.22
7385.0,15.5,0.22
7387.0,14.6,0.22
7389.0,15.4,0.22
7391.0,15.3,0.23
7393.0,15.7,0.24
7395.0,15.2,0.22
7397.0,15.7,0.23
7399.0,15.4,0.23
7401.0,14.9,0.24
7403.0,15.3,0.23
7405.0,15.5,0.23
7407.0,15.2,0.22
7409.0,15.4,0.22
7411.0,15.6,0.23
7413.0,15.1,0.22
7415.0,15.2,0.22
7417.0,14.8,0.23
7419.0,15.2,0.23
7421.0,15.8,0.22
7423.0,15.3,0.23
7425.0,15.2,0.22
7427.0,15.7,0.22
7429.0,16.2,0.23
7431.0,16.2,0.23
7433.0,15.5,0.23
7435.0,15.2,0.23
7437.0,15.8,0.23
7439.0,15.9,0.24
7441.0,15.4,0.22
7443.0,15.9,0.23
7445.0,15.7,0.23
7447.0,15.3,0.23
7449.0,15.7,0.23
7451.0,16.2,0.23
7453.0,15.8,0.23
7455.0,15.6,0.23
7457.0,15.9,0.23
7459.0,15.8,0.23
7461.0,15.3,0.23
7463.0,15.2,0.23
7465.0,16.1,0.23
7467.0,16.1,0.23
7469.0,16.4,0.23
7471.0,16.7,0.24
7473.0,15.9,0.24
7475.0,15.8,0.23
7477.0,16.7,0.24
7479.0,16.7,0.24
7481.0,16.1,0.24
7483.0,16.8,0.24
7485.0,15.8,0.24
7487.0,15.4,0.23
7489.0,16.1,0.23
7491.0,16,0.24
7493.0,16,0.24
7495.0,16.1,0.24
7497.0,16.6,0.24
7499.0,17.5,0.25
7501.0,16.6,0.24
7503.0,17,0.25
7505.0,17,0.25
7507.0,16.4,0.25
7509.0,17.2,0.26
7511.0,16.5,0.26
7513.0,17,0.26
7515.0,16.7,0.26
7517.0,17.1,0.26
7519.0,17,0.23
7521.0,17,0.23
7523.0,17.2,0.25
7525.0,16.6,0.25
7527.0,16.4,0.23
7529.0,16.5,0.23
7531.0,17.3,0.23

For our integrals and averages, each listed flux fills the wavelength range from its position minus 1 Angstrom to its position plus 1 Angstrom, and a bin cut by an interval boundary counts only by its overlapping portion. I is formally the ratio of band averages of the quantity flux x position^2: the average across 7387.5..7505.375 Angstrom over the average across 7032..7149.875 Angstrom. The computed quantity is 2.09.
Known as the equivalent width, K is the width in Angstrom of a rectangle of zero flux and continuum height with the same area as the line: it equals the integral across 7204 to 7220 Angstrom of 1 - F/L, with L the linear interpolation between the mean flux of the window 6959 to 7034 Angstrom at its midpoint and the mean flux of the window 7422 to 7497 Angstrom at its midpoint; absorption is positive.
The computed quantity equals 6.2 Angstrom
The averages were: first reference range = 9.79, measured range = 7.76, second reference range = 15.9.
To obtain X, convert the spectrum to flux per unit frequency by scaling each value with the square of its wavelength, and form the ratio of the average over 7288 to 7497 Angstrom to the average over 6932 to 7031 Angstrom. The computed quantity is 1.8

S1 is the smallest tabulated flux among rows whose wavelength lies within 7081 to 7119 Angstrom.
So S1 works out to 5.19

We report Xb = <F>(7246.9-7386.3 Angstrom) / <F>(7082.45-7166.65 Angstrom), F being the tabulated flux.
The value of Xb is 1.9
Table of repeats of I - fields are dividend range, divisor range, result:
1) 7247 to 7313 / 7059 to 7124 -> 1.48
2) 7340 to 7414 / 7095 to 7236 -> 2.13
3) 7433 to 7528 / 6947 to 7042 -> 1.88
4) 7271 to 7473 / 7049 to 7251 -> 1.93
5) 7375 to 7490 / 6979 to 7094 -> 1.77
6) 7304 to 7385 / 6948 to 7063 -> 1.53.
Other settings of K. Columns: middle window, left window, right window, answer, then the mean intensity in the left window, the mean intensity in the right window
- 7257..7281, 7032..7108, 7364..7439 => 3.7 Angstrom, 9.26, 15.3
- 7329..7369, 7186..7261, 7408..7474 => -4.0 Angstrom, 8.79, 15.7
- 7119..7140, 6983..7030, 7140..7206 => 4.6 Angstrom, 9.98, 7.17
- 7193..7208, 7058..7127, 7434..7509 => 4.1 Angstrom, 7.99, 16.1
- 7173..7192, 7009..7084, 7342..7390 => 6.8 Angstrom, 10.3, 14.5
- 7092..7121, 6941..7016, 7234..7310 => 7.2 Angstrom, 9.31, 11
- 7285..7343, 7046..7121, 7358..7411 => 3.1 Angstrom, 8.52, 15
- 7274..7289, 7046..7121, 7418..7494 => 1.3 Angstrom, 8.52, 15.9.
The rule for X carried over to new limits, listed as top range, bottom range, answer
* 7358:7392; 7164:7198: 2.05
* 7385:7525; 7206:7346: 1.51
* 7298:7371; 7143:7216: 1.94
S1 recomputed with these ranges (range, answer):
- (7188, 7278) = 6.77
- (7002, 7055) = 6.67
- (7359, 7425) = 14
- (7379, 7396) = 14.6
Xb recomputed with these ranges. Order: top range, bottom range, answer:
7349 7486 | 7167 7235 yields 1.94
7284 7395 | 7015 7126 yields 1.47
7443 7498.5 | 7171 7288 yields 1.75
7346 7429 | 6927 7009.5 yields 1.66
